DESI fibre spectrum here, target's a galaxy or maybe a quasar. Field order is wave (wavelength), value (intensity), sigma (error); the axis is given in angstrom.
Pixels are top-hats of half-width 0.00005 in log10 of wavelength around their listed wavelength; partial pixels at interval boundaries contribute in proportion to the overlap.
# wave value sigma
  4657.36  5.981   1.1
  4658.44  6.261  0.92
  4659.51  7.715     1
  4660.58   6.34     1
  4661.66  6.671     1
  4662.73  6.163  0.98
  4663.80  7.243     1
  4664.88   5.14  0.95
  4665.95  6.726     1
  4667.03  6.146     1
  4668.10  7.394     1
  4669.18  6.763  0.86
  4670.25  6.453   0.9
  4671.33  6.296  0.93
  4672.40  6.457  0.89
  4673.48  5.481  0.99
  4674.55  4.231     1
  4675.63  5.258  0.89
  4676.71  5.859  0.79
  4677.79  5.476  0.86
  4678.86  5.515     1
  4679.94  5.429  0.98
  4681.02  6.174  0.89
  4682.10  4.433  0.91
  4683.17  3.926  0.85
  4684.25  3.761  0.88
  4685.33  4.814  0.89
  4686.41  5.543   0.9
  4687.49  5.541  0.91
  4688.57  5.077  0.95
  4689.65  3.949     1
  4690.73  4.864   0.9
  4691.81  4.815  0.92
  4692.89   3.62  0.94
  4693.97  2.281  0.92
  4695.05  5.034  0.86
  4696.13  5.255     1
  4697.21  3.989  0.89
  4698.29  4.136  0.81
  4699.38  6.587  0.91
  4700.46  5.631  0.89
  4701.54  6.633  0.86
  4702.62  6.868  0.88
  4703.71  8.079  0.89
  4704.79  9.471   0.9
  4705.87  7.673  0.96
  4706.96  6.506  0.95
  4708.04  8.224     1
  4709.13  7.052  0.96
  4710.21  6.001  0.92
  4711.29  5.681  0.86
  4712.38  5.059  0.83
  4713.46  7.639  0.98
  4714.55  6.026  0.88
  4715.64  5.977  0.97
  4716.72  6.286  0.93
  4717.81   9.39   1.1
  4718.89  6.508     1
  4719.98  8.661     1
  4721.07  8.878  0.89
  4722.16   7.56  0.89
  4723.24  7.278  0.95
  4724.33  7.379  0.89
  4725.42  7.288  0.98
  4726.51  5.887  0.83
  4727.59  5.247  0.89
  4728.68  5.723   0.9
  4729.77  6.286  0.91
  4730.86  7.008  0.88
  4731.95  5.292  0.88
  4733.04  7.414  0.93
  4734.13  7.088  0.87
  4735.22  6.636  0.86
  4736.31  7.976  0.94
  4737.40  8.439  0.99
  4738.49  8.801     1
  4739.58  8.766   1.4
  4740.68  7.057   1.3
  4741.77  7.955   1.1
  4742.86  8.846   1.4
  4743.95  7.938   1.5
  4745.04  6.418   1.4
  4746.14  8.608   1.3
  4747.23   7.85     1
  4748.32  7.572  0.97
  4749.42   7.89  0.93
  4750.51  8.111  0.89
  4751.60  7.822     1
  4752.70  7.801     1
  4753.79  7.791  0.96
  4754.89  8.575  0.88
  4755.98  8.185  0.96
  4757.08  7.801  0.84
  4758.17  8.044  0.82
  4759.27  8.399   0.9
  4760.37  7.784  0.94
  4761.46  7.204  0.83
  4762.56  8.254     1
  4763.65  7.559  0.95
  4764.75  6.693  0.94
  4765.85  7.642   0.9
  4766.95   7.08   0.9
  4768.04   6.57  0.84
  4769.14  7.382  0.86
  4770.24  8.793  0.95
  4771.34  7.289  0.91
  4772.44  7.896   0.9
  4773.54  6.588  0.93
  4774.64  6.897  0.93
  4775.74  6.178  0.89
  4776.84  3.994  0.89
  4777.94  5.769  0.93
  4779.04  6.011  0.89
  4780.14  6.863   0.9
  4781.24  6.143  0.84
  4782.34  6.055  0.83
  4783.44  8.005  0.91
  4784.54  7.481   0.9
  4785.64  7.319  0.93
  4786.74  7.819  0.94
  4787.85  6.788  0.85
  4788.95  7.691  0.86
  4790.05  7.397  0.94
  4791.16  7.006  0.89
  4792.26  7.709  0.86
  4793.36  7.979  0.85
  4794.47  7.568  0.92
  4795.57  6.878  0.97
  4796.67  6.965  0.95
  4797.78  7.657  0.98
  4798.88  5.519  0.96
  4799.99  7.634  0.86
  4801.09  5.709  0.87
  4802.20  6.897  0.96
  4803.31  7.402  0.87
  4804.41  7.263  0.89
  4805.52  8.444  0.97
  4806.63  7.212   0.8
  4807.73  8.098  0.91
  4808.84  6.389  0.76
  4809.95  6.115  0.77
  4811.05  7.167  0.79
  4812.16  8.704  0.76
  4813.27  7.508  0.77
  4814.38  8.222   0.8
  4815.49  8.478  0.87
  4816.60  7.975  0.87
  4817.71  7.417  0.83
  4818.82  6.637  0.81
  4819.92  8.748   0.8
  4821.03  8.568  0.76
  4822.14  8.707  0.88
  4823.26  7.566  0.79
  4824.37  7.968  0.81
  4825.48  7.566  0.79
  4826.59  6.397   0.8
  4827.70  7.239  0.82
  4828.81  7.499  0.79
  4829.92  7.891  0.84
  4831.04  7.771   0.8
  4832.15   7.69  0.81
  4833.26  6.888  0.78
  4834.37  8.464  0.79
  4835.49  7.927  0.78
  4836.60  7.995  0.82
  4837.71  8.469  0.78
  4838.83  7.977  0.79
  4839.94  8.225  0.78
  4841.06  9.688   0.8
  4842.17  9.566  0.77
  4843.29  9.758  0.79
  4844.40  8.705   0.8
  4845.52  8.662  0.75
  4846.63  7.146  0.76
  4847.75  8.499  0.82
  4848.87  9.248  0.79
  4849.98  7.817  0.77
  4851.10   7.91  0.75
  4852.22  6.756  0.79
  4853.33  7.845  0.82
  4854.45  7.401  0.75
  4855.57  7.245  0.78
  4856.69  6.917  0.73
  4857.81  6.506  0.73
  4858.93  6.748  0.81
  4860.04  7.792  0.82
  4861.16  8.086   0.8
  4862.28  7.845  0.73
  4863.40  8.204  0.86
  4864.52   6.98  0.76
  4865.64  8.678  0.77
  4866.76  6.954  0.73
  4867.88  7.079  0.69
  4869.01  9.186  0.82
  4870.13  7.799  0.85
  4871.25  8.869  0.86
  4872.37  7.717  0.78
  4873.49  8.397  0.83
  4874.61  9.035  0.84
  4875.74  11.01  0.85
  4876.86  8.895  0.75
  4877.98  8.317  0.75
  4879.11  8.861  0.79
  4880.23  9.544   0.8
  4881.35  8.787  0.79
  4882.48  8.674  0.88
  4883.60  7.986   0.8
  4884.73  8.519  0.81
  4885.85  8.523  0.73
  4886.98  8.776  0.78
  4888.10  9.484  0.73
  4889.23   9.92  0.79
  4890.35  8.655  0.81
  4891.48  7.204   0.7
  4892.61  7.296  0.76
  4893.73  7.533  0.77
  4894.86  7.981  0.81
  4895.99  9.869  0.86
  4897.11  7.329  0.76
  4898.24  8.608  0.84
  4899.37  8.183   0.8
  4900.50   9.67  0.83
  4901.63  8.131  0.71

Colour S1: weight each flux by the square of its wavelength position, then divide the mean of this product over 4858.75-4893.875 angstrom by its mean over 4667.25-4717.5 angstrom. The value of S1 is 1.6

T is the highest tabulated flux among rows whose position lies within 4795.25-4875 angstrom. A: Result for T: 9.758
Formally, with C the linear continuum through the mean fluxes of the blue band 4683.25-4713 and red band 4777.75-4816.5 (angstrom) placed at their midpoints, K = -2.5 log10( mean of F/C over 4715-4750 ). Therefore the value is -0.192 mag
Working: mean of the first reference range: 5.62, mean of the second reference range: 7.22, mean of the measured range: 7.37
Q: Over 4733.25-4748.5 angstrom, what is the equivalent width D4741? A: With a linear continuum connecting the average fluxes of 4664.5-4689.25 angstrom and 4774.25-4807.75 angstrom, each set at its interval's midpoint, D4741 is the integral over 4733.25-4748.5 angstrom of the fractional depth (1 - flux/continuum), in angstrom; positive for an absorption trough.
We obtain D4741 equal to -3.6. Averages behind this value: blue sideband 5.55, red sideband 6.96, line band 7.85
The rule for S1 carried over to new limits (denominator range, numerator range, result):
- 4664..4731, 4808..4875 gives 1.39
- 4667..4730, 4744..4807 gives 1.25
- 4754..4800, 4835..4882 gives 1.18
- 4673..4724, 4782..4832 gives 1.32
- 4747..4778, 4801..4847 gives 1.08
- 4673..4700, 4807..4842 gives 1.71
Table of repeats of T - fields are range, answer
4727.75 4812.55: 8.846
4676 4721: 9.471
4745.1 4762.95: 8.608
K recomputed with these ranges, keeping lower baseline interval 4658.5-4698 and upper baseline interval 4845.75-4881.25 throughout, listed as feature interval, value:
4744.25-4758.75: -0.21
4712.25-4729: -0.16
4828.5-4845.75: -0.09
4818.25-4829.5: -0.03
